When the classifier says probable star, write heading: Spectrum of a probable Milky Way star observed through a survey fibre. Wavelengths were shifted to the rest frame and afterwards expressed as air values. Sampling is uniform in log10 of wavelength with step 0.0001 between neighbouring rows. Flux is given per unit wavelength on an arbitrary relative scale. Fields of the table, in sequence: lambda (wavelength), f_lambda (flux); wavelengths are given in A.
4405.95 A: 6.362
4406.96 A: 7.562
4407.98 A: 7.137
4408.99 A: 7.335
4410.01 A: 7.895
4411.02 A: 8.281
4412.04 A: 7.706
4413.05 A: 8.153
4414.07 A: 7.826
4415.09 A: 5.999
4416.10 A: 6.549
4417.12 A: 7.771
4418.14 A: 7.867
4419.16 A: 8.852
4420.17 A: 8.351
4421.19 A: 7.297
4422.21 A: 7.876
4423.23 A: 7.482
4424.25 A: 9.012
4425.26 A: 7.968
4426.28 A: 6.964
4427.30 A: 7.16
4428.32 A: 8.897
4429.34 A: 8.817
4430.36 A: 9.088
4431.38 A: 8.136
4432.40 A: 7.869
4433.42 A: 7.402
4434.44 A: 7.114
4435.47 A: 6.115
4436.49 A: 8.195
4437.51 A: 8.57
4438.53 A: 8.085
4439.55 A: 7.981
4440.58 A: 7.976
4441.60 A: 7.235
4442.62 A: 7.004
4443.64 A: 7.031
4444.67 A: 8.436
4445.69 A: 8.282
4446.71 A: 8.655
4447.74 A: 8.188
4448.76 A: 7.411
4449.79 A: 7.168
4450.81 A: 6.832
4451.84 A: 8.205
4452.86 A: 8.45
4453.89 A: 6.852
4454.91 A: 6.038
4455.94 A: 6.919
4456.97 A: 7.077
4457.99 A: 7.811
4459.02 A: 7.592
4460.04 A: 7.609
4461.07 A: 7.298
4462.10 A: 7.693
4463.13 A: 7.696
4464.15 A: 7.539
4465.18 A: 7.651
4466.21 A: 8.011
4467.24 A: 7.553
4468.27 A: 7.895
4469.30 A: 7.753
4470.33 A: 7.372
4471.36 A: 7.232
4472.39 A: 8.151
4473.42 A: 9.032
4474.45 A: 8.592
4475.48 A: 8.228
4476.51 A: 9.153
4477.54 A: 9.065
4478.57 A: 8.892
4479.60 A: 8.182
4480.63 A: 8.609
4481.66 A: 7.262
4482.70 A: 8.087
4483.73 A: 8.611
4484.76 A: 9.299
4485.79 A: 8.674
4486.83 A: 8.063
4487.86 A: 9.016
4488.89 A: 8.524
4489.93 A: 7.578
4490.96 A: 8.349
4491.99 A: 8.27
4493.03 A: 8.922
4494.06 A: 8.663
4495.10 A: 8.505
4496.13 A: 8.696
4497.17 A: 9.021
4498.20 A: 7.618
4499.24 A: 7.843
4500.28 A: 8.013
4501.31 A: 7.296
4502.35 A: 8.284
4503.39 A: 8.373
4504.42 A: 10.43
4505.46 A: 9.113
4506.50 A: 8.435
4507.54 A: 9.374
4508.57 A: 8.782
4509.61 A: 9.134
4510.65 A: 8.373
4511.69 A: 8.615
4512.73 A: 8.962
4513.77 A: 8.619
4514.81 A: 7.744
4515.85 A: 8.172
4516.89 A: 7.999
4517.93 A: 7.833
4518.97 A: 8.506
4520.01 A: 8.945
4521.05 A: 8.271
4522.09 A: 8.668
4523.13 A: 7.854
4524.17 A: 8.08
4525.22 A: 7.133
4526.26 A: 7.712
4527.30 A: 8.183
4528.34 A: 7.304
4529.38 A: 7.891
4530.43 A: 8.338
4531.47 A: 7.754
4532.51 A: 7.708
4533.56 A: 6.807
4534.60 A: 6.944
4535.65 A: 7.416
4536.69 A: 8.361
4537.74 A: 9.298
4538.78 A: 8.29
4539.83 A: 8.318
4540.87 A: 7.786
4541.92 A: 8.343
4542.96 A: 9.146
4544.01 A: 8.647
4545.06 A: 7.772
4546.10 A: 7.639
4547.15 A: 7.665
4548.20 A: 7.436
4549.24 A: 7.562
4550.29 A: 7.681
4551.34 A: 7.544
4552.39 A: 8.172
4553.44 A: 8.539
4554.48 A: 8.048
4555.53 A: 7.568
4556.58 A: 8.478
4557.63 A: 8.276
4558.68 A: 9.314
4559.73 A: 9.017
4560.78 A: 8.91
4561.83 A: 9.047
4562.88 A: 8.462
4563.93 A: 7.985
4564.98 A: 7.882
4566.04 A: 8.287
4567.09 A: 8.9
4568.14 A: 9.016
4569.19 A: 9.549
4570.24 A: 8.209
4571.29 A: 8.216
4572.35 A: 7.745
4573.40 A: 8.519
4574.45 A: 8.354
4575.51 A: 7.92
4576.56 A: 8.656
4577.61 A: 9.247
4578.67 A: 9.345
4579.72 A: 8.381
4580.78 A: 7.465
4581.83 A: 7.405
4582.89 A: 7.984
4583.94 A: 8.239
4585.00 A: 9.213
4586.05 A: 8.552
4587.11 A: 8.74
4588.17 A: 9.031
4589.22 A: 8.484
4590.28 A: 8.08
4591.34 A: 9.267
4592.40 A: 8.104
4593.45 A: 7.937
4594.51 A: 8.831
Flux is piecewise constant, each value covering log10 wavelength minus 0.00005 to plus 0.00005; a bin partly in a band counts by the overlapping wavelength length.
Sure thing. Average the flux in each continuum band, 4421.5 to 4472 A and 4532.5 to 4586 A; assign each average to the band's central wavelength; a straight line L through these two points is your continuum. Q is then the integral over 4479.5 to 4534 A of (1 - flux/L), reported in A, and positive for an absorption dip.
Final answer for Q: -2.2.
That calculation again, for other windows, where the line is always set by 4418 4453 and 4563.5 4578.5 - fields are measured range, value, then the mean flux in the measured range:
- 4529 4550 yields 1.0 A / 7.95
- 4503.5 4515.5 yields -0.9 A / 8.84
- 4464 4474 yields 0.2 A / 7.83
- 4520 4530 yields 0.4 A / 7.96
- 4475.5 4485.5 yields -0.6 A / 8.56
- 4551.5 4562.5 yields -0.1 A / 8.51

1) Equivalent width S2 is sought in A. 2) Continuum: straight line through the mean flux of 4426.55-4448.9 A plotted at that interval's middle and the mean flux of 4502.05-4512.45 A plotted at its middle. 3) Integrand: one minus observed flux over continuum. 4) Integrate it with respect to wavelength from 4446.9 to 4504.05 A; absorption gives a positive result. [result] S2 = 2.8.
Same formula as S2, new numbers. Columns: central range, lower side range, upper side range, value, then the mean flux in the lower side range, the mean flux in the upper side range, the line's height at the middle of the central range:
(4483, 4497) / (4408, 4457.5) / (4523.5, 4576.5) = -1.1 A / 7.71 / 8.15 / 7.92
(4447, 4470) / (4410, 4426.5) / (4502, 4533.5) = 1.4 A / 7.77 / 8.33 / 8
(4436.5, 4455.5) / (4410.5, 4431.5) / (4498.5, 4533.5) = 0.7 A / 7.91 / 8.27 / 8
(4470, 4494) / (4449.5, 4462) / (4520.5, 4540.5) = -2.8 A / 7.34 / 7.91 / 7.54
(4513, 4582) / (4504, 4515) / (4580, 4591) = 3.3 A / 8.89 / 8.33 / 8.61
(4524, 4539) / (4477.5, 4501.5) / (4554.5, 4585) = 1.1 A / 8.38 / 8.45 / 8.42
